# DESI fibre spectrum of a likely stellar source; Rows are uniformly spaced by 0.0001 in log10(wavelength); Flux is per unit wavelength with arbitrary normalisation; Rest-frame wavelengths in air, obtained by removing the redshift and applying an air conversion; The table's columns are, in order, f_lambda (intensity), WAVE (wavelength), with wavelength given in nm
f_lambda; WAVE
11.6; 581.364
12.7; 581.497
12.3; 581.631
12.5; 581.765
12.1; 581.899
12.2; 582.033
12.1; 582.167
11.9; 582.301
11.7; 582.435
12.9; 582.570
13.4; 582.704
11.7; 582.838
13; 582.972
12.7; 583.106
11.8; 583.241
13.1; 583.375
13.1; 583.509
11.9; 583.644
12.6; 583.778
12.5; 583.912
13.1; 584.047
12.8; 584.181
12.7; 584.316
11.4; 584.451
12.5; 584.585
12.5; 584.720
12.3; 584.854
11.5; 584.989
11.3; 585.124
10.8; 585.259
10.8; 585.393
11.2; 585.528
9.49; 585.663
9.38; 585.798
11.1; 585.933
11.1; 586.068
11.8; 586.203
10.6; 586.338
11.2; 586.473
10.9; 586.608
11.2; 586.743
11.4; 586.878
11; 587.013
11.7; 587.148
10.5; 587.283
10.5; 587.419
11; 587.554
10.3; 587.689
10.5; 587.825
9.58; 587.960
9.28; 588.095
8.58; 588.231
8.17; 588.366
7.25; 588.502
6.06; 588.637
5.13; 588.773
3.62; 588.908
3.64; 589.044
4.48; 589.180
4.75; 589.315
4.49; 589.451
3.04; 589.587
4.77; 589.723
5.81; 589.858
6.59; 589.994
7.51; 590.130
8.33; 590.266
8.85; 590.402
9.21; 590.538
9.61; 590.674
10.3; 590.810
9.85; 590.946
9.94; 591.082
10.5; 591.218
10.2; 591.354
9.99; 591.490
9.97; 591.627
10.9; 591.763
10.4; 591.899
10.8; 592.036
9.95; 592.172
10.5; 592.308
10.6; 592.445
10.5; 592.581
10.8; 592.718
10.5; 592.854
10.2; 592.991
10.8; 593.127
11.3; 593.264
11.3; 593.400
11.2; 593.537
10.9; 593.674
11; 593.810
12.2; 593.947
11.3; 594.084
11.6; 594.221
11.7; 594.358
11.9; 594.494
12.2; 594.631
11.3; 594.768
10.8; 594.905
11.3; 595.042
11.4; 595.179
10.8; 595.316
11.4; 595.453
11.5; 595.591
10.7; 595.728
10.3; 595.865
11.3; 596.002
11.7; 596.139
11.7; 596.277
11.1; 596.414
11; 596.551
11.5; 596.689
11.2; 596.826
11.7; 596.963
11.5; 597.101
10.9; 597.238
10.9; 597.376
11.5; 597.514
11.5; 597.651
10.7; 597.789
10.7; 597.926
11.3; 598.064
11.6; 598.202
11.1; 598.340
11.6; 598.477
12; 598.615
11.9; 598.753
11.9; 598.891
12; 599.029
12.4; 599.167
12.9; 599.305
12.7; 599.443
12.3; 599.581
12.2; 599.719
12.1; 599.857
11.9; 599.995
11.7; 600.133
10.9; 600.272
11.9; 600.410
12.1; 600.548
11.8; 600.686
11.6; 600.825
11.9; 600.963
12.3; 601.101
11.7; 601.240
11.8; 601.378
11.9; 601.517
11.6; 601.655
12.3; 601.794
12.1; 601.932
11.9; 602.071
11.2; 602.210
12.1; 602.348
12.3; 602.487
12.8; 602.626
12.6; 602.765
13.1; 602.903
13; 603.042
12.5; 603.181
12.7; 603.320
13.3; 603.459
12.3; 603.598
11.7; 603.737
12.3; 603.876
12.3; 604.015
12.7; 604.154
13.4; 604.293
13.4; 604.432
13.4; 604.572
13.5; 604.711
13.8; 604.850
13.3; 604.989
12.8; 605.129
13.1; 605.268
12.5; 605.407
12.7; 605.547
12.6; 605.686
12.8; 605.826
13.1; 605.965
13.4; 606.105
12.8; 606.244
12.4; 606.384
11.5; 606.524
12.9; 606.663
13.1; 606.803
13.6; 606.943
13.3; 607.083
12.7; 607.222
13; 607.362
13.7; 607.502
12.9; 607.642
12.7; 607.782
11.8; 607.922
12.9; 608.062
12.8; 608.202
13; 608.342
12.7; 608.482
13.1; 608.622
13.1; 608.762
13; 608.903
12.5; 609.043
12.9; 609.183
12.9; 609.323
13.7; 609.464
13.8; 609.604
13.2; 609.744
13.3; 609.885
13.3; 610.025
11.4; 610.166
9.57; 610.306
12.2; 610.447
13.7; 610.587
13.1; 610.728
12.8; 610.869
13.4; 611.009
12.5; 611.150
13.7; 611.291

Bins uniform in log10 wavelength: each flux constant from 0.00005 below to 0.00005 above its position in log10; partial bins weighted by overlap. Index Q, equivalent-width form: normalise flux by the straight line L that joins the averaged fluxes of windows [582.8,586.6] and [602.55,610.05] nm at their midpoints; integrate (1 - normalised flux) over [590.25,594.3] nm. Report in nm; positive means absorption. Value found 0.56 nm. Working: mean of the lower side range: 11.8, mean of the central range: 10.5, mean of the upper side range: 12.9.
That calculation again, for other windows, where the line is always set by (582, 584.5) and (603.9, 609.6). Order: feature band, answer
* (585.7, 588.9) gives 0.70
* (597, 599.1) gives 0.22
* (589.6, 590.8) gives 0.49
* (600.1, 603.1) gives 0.19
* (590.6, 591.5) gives 0.18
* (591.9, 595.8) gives 0.49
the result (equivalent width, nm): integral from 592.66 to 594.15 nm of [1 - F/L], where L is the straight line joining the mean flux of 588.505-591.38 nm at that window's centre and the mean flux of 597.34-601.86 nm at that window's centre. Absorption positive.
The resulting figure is -0.41 nm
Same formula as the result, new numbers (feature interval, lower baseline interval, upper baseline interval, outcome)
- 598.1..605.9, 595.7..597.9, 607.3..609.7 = -0.216 nm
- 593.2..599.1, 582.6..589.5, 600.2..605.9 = 0.120 nm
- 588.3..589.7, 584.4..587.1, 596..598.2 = 0.769 nm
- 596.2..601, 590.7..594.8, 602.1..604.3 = 0.040 nm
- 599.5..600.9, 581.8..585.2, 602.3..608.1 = 0.095 nm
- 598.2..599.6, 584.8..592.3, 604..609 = -0.088 nm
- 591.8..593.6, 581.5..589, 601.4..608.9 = 0.152 nm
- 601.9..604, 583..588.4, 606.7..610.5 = 0.008 nm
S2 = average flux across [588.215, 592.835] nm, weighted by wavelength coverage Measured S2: 8.12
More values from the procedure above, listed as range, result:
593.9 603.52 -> 11.7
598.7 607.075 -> 12.5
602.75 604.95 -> 12.9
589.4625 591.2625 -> 7.88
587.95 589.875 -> 5.8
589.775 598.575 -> 10.7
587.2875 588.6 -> 9.43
